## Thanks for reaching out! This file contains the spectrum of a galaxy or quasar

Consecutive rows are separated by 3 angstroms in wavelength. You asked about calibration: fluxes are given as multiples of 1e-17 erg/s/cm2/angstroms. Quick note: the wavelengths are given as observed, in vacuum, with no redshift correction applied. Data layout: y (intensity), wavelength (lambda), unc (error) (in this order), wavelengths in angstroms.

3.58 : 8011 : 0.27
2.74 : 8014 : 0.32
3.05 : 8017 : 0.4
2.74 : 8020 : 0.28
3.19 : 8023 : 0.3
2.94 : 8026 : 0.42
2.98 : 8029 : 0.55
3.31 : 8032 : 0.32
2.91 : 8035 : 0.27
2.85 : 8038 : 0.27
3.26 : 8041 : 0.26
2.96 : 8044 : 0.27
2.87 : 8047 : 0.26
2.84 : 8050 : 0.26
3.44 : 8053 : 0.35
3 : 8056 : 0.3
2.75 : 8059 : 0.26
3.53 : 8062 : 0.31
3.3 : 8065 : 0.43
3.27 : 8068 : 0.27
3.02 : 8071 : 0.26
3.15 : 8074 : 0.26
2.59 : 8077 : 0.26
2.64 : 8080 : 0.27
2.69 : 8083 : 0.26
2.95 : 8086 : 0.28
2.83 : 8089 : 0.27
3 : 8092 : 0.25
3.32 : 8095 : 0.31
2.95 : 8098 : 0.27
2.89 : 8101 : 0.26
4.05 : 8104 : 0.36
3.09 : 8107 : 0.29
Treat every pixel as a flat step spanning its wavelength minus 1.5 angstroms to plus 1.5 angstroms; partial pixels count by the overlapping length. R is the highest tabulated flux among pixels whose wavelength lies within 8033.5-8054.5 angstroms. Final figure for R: 3.44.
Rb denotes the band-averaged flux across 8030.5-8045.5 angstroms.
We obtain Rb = 3.06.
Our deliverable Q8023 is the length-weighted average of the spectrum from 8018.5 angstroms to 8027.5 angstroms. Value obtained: 2.96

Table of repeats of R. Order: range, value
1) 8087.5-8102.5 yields 3.32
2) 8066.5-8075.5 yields 3.27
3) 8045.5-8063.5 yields 3.53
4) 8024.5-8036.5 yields 3.31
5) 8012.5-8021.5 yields 3.05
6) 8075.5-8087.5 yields 2.95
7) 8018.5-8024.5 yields 3.19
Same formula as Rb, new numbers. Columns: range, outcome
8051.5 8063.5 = 3.18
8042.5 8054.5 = 3.03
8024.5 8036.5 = 3.04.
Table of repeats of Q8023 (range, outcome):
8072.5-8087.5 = 2.8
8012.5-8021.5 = 2.84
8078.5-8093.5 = 2.82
